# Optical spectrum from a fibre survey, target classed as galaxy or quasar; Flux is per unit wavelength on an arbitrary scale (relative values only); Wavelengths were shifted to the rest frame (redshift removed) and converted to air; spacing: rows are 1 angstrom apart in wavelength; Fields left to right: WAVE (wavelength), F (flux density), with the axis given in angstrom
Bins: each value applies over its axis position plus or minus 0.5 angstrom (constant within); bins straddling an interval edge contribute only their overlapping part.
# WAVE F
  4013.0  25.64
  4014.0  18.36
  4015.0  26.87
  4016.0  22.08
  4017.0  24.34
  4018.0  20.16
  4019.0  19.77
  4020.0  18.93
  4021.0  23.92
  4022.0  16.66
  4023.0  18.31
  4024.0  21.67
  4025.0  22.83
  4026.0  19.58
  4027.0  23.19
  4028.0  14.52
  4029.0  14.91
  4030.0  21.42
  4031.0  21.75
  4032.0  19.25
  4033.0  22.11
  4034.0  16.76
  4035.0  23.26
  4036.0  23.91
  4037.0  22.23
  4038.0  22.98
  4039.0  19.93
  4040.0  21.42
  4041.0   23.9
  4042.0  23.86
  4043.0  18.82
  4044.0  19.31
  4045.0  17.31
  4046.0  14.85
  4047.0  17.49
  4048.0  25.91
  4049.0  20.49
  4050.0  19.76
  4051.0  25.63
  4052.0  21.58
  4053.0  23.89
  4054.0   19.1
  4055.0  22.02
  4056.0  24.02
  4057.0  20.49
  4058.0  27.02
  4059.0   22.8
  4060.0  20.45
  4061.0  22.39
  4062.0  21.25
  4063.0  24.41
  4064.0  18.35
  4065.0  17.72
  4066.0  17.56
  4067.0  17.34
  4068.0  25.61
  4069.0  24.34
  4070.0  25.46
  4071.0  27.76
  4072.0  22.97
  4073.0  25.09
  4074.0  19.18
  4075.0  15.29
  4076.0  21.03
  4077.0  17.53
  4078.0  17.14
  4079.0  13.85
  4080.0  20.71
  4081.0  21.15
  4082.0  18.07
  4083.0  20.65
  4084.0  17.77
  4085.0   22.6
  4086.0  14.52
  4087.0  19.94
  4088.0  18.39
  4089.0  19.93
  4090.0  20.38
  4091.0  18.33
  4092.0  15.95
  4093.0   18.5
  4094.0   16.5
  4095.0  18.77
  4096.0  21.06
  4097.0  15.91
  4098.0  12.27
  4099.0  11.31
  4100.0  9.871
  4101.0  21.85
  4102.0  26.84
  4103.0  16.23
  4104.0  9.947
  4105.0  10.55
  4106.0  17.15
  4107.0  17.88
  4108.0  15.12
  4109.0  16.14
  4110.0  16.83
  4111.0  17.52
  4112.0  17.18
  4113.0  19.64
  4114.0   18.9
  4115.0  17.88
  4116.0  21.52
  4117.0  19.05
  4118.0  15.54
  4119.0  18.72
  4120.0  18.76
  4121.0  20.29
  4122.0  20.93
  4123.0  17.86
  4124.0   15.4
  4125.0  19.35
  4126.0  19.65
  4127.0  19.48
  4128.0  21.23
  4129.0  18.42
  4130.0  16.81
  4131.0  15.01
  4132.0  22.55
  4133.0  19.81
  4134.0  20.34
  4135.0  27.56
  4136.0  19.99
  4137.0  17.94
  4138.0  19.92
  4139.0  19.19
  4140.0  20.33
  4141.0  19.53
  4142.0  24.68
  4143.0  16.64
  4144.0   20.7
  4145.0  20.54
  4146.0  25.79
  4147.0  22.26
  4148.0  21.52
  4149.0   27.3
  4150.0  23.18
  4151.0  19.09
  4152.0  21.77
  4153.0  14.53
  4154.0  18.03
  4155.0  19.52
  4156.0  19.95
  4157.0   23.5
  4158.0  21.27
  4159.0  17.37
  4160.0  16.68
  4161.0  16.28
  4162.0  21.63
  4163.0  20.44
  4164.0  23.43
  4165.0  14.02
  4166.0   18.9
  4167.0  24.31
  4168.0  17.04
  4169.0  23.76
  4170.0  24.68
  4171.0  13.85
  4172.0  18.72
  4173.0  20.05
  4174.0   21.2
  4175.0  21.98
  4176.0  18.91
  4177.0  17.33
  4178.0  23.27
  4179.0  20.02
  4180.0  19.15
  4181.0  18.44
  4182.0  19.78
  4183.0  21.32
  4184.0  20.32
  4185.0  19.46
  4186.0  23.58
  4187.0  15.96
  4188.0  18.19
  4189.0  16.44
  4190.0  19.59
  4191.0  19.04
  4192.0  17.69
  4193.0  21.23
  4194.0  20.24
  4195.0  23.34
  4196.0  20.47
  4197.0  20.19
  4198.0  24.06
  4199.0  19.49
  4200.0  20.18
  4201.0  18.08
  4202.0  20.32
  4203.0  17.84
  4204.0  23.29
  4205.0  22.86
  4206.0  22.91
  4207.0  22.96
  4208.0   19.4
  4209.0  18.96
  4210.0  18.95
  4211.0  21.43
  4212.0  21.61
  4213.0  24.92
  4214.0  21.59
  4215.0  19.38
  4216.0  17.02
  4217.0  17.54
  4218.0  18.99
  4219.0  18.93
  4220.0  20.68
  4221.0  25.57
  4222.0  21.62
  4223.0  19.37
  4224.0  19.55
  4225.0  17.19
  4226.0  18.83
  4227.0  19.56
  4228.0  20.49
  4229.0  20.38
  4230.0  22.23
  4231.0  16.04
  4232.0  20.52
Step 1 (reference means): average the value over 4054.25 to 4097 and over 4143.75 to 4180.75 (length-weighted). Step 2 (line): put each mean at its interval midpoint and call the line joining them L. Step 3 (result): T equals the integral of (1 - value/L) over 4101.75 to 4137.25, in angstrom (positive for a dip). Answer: 3.3 angstrom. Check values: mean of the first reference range 20.3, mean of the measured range 18.4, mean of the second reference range 20.3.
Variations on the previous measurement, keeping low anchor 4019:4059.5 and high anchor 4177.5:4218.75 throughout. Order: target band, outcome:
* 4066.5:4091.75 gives 0.7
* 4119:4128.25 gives 0.6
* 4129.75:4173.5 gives 0.4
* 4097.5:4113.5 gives 3.6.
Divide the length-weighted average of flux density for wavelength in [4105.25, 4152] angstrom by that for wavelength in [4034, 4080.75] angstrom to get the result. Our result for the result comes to 0.92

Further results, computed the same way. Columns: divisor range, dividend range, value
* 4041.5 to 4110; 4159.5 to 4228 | 1.03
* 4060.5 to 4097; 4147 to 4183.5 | 1.01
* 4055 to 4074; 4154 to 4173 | 0.88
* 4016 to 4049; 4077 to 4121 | 0.86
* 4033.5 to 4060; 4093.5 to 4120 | 0.79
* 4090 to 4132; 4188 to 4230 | 1.16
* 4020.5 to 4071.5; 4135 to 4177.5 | 0.96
